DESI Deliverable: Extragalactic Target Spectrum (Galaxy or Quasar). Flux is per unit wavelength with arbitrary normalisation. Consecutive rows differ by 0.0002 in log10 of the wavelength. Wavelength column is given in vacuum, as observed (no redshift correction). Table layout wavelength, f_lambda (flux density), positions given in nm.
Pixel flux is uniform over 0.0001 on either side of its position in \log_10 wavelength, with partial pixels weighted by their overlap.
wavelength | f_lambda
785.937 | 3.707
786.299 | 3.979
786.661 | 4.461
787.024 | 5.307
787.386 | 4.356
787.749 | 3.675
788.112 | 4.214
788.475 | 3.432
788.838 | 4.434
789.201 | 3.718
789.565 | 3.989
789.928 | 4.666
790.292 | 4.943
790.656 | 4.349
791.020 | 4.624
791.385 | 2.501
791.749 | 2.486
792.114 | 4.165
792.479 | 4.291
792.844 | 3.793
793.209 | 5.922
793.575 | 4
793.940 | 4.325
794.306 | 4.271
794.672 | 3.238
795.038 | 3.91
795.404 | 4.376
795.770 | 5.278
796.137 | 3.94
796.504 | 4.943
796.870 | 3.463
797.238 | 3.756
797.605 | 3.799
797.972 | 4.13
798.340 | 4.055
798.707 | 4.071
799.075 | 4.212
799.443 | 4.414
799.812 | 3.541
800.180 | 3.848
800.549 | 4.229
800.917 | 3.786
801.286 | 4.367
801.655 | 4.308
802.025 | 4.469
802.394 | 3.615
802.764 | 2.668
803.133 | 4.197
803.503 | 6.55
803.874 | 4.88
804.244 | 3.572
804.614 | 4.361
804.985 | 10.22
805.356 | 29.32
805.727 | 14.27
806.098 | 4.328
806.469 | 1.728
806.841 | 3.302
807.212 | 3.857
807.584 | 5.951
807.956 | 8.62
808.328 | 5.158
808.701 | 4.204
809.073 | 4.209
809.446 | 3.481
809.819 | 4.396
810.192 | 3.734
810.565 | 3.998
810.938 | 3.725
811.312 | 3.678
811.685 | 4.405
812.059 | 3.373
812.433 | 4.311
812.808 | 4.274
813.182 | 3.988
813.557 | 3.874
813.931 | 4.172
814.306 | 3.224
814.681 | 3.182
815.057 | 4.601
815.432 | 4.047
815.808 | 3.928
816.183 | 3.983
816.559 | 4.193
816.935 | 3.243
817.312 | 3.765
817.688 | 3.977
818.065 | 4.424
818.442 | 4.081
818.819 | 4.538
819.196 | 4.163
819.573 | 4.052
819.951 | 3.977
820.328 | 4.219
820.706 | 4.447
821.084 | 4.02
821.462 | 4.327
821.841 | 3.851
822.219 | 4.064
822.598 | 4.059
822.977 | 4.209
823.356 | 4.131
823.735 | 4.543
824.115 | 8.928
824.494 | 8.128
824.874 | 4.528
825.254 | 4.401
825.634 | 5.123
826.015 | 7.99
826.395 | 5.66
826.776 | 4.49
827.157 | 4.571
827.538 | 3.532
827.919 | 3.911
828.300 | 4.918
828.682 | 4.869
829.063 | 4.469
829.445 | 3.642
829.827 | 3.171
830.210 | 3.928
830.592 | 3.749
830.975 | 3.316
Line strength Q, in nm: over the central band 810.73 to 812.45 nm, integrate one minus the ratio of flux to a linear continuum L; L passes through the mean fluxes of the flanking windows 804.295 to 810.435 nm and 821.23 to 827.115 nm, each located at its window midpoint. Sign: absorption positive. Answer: 0.687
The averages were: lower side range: 6.84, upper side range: 5.2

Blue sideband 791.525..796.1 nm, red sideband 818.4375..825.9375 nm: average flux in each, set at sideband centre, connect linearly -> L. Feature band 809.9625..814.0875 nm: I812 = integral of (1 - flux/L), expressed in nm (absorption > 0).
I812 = 0.53 nm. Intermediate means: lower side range 4.15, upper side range 4.76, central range 3.96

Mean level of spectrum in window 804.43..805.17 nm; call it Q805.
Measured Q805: 7.29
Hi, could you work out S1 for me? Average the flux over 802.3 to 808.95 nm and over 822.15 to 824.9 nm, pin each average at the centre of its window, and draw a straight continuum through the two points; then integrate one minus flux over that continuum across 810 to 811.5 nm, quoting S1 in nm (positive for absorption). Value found 0.61 nm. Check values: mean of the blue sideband 6.73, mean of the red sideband 5.43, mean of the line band 3.79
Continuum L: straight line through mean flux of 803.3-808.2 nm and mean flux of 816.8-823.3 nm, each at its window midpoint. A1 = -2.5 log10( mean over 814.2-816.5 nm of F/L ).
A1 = 0.33 mag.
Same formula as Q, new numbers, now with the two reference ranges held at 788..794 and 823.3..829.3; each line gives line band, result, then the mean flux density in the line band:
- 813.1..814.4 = 0.27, 3.84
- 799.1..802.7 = 0.33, 4.02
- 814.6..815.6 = 0.18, 4.02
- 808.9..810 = 0.16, 4.02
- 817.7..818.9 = 0.18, 4.27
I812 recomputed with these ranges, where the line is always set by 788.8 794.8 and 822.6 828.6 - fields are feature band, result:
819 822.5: 0.65 nm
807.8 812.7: 0.34 nm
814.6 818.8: 0.80 nm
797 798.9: 0.16 nm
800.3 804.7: 0.21 nm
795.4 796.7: -0.13 nm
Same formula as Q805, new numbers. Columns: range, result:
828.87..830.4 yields 3.8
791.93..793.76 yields 4.43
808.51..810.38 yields 4.01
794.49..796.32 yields 4.15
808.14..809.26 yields 4.53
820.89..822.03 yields 4.07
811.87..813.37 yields 3.98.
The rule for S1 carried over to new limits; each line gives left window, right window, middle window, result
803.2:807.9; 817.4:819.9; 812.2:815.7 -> 0.939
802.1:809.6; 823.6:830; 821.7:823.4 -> 0.416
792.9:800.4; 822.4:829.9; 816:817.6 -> 0.312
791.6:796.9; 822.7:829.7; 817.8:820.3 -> 0.349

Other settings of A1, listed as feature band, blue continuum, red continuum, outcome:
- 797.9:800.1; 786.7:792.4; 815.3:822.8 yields 0.00 mag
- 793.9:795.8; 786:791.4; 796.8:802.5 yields -0.01 mag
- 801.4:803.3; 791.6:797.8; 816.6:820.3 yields 0.06 mag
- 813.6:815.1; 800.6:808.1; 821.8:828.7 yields 0.47 mag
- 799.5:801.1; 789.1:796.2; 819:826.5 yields 0.12 mag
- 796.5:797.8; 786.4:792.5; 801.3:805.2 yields 0.19 mag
